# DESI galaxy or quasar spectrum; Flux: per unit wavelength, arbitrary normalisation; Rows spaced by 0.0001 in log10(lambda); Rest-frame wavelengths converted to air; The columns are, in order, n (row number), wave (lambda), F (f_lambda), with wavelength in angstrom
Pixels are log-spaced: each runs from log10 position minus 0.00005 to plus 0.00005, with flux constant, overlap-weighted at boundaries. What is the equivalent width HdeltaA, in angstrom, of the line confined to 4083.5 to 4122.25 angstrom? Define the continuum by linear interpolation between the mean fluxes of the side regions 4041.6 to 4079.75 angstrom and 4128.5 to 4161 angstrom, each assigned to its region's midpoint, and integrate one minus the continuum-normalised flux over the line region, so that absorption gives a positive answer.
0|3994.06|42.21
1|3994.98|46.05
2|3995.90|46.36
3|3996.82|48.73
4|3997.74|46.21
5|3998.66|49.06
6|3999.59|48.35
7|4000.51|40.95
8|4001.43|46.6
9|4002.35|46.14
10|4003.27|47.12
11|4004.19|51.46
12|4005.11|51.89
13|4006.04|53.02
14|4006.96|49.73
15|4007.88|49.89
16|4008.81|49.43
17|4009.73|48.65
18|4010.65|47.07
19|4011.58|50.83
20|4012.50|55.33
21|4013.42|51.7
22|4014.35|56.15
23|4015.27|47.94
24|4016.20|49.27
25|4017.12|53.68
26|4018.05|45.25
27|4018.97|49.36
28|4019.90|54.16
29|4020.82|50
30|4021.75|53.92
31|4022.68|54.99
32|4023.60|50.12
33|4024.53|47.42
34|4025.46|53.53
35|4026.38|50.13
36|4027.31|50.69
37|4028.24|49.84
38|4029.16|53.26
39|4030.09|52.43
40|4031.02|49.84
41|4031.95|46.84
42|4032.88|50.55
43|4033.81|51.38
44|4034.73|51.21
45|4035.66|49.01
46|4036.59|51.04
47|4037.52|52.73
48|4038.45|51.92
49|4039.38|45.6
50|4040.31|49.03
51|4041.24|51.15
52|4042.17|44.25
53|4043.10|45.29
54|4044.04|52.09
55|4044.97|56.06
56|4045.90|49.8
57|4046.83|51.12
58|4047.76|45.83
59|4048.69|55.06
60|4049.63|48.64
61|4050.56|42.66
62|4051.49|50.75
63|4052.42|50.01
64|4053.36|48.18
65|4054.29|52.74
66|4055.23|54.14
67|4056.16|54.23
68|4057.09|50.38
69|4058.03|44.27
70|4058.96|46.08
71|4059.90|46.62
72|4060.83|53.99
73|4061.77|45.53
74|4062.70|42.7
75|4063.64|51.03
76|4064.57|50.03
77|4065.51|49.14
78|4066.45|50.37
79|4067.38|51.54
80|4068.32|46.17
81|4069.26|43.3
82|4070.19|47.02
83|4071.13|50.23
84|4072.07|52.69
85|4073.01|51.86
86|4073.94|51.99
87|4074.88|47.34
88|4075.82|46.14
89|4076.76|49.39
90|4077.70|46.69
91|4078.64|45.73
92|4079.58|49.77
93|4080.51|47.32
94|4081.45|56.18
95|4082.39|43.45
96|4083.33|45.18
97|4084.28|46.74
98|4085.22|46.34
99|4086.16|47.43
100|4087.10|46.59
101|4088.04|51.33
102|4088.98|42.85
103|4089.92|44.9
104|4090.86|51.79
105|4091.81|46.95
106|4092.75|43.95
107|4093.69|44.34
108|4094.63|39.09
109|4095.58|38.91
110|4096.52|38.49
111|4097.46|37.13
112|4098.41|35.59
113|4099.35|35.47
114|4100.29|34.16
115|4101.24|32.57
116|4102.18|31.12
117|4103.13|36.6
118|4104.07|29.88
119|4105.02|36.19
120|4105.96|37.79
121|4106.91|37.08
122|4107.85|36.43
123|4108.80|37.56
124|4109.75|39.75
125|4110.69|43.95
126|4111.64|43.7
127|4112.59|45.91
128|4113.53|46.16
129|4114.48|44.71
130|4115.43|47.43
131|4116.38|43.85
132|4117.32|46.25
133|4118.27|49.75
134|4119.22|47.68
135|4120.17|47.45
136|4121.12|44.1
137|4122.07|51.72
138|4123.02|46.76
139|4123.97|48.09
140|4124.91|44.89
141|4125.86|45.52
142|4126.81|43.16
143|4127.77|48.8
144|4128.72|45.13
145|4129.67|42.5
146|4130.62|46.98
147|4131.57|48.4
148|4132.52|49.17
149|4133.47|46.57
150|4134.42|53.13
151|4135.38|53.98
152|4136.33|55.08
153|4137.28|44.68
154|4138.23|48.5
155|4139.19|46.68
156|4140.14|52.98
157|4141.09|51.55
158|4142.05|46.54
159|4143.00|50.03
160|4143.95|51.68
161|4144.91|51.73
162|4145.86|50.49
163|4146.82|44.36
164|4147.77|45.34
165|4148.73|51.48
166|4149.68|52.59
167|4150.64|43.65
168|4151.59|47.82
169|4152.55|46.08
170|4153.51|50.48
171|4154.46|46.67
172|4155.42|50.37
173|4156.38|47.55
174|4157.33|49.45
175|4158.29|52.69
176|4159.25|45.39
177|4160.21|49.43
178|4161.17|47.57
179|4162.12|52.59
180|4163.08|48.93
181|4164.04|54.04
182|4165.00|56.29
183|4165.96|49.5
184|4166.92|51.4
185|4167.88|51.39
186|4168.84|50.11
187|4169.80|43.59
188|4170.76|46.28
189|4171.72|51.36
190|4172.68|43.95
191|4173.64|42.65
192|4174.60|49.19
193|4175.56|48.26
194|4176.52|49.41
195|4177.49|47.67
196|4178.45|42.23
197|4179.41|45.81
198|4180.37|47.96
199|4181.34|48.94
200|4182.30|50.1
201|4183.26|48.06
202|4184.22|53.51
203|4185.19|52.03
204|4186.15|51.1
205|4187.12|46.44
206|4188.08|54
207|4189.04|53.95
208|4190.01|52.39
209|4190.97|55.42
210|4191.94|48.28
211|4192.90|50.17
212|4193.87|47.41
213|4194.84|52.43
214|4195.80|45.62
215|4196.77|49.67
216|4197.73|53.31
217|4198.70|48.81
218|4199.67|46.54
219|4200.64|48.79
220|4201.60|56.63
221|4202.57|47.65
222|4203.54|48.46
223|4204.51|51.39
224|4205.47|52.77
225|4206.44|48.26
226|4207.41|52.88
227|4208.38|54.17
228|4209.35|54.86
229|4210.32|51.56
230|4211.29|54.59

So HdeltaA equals 5.4 angstrom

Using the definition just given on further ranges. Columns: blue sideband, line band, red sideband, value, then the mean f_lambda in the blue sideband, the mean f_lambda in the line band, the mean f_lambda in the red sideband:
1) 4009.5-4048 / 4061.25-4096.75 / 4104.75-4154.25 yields 1.0 angstrom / 50.5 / 47.2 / 46.6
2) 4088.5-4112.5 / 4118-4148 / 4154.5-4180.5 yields -3.1 angstrom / 39.2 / 48.2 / 48.7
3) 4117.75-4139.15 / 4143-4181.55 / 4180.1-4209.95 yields 0.5 angstrom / 47.8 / 48.7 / 50.7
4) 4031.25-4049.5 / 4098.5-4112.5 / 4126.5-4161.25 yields 3.5 angstrom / 50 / 36.8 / 48.6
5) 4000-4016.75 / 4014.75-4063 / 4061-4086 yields -0.9 angstrom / 49.7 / 50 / 48.3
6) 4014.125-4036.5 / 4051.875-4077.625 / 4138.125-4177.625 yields 0.6 angstrom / 50.8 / 49.1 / 49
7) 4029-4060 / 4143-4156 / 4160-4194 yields 0.2 angstrom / 49.8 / 48.7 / 49.5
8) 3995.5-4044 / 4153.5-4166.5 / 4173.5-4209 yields 0.0 angstrom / 49.8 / 50.1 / 49.9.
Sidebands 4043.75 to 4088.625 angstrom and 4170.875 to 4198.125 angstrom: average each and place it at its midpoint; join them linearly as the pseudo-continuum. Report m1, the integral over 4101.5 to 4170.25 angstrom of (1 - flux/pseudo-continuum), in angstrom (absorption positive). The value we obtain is 3.4 angstrom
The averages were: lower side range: 49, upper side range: 49.3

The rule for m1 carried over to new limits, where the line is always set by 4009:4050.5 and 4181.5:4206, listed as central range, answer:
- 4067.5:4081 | 0.6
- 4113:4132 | 1.5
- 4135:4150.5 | 0.3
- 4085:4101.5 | 2.7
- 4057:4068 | 0.5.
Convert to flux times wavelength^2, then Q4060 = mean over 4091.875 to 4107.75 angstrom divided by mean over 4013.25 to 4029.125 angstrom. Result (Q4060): 0.8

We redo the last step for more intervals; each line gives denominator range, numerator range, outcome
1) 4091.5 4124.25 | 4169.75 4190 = 1.22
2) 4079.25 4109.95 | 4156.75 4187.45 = 1.23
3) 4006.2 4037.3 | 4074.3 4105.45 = 0.87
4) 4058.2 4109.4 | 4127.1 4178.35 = 1.14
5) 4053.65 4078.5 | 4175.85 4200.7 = 1.07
